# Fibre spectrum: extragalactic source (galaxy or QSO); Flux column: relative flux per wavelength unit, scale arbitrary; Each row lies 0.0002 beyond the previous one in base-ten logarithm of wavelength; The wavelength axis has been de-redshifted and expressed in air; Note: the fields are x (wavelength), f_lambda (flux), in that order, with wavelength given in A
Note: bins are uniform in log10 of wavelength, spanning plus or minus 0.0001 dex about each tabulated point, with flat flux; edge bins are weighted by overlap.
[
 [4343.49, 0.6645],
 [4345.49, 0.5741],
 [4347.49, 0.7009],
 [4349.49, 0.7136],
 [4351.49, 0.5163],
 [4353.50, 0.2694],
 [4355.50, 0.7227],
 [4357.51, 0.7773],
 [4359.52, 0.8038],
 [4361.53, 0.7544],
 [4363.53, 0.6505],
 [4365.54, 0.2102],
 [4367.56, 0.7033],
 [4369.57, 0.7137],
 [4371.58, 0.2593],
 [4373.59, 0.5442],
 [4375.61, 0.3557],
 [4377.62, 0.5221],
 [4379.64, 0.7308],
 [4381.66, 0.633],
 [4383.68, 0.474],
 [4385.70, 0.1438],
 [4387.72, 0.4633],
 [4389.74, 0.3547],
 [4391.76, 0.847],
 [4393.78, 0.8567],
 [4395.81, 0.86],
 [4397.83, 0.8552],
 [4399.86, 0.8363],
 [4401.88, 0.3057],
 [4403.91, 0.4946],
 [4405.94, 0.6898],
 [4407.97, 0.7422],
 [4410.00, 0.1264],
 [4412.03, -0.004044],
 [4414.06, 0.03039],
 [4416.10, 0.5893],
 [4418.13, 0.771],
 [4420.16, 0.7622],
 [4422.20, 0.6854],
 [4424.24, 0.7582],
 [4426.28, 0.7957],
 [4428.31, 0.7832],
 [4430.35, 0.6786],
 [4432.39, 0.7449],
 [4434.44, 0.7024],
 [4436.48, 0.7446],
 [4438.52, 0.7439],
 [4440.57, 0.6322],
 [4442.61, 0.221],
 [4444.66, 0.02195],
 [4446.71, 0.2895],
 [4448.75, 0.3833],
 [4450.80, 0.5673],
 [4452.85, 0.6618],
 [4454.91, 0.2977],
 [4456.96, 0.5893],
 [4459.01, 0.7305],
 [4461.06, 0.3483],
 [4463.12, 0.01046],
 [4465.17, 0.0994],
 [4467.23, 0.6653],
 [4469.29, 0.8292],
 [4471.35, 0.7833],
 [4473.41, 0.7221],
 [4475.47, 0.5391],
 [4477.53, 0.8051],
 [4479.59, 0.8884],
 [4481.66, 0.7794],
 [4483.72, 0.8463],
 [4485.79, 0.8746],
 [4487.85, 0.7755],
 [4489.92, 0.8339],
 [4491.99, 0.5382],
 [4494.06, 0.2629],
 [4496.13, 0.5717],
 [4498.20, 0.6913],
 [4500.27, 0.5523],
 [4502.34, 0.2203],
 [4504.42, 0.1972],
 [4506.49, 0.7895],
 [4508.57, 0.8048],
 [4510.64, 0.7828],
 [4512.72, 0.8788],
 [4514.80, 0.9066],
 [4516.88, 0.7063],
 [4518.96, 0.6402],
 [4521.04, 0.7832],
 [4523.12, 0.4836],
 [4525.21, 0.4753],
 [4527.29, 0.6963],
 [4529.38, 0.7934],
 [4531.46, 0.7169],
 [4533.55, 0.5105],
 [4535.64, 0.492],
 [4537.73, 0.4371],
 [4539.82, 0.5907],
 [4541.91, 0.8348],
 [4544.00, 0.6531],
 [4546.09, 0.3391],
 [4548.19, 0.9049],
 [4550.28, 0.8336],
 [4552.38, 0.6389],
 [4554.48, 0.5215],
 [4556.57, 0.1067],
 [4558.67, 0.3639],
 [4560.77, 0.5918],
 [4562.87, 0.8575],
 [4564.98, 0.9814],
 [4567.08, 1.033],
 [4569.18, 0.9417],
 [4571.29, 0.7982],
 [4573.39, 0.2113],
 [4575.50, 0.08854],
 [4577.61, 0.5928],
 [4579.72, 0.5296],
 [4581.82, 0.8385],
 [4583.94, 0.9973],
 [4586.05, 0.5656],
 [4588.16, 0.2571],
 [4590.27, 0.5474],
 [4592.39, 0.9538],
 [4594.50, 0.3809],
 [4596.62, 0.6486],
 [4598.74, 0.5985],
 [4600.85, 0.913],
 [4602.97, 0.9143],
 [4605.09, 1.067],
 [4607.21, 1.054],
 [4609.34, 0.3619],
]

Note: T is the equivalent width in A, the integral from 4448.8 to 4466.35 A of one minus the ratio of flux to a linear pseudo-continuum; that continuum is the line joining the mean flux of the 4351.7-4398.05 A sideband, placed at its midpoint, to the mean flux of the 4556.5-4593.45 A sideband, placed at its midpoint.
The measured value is 5.6 A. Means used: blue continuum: 0.581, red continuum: 0.639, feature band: 0.413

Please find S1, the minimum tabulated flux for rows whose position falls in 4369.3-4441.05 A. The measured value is -0.004044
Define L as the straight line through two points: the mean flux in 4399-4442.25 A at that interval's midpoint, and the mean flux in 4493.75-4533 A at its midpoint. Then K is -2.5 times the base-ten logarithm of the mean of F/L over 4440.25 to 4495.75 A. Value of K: 0.11 mag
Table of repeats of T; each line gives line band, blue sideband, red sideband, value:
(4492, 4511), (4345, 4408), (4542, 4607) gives 3.1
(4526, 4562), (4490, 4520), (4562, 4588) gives 3.5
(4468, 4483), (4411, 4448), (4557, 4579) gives -4.9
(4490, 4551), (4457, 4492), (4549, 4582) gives 0.8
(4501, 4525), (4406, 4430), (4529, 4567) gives -1.4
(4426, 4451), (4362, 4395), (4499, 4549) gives 0.8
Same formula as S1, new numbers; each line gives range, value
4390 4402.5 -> 0.3057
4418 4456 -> 0.02195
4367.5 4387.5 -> 0.1438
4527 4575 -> 0.1067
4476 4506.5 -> 0.1972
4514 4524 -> 0.4836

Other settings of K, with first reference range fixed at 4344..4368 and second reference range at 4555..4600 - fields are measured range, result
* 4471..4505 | -0.049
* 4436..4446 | 0.334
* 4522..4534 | -0.008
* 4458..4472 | 0.252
